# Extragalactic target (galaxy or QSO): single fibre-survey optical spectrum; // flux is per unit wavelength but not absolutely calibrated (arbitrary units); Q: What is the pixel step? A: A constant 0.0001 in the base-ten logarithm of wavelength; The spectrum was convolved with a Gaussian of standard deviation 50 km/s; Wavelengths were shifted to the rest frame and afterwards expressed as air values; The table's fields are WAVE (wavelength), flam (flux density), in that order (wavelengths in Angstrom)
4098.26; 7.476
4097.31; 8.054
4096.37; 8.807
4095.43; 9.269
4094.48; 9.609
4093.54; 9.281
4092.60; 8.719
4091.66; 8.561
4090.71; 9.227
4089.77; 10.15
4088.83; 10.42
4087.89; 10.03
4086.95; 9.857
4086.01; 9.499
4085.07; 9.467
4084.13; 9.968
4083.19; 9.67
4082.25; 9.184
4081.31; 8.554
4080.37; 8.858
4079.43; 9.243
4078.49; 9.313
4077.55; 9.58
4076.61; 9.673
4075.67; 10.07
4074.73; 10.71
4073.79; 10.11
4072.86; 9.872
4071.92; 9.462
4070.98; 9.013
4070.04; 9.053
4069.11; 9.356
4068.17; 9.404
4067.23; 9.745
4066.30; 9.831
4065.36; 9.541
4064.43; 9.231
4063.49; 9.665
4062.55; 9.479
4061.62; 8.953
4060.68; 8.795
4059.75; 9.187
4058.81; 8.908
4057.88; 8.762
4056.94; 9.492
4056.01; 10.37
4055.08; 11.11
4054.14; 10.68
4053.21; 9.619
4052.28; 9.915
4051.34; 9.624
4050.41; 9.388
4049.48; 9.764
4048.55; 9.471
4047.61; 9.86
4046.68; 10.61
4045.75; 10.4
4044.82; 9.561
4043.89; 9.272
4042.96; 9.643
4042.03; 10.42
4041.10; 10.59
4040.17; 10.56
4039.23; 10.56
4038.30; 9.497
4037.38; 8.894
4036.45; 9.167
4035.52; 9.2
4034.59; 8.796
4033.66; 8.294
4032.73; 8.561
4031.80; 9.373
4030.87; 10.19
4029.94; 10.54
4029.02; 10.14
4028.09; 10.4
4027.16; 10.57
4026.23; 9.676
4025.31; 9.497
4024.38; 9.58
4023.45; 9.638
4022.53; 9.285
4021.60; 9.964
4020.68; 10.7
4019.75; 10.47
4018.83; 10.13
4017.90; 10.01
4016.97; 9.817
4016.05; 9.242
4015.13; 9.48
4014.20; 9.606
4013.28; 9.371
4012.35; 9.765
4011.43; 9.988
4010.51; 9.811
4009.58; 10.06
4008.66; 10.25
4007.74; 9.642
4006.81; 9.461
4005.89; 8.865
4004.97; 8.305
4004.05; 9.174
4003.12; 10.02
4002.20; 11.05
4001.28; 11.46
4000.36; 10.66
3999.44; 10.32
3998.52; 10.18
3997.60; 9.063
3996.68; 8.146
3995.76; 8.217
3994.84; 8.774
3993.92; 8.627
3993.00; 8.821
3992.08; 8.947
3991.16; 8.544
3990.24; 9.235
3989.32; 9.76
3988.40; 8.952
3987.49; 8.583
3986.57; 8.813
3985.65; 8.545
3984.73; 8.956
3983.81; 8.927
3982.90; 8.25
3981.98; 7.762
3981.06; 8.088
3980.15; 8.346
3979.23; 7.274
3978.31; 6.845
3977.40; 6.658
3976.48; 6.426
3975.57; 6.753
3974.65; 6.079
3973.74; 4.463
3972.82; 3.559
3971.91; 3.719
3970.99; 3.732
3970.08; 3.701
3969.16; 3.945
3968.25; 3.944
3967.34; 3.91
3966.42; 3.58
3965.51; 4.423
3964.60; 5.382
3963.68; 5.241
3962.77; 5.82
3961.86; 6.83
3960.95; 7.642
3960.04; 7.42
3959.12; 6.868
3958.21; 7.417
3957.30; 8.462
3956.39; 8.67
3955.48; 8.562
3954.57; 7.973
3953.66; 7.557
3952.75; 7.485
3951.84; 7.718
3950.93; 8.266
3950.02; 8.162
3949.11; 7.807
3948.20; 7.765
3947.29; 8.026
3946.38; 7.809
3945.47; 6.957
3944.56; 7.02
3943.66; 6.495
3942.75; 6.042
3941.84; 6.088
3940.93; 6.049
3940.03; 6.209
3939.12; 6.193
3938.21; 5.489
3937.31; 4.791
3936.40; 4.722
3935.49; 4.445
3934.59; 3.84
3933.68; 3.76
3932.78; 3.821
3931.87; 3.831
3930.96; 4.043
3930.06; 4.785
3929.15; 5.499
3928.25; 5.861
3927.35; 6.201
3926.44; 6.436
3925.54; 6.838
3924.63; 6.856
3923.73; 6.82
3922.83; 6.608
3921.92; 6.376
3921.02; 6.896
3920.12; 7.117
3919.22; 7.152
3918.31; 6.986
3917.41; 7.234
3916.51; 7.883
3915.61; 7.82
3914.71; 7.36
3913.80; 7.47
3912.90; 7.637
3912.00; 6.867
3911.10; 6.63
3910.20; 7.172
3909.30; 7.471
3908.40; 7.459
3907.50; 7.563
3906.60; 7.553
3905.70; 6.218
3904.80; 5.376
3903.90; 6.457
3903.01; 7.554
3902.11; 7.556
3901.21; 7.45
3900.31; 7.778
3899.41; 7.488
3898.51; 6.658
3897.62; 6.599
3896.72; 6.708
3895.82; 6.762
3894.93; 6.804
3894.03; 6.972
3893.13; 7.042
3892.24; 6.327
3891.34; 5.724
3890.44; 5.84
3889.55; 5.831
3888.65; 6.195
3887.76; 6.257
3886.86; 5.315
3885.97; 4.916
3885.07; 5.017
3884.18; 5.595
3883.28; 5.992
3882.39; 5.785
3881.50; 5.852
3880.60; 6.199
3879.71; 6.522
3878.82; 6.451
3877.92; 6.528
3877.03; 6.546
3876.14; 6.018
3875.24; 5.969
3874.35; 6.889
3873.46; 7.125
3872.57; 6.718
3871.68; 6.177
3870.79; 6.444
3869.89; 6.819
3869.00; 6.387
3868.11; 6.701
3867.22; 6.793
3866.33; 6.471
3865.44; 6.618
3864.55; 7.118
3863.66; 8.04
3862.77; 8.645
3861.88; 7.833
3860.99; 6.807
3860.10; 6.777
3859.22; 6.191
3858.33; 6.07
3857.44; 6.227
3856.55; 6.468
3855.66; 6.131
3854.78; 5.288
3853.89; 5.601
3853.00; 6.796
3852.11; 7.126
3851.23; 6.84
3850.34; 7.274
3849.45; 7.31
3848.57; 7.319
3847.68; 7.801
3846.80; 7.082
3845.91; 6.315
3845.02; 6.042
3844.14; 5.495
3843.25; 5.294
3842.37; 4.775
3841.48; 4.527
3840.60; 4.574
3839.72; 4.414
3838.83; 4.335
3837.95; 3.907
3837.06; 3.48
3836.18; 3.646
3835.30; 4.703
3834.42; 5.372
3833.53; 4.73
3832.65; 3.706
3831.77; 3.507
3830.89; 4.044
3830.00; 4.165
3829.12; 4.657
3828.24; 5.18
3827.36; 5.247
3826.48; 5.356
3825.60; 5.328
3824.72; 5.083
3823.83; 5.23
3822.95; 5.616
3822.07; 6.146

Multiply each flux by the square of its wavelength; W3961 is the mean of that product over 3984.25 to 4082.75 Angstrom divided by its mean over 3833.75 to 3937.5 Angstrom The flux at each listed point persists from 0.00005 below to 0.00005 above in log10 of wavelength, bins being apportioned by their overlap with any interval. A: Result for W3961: 1.65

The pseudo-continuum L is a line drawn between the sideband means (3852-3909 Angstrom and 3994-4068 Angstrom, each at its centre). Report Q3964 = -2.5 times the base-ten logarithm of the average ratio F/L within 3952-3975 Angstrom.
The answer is 0.367 mag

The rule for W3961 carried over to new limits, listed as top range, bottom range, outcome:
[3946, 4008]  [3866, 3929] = 1.20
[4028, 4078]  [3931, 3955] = 1.63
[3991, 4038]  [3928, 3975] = 1.67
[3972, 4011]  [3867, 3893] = 1.47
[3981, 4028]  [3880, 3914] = 1.52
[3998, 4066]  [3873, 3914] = 1.59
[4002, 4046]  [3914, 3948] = 1.66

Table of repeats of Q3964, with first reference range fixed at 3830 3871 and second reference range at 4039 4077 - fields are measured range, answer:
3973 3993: 0.07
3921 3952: 0.23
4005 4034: -0.08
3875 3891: 0.10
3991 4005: -0.10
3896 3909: -0.02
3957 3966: 0.22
